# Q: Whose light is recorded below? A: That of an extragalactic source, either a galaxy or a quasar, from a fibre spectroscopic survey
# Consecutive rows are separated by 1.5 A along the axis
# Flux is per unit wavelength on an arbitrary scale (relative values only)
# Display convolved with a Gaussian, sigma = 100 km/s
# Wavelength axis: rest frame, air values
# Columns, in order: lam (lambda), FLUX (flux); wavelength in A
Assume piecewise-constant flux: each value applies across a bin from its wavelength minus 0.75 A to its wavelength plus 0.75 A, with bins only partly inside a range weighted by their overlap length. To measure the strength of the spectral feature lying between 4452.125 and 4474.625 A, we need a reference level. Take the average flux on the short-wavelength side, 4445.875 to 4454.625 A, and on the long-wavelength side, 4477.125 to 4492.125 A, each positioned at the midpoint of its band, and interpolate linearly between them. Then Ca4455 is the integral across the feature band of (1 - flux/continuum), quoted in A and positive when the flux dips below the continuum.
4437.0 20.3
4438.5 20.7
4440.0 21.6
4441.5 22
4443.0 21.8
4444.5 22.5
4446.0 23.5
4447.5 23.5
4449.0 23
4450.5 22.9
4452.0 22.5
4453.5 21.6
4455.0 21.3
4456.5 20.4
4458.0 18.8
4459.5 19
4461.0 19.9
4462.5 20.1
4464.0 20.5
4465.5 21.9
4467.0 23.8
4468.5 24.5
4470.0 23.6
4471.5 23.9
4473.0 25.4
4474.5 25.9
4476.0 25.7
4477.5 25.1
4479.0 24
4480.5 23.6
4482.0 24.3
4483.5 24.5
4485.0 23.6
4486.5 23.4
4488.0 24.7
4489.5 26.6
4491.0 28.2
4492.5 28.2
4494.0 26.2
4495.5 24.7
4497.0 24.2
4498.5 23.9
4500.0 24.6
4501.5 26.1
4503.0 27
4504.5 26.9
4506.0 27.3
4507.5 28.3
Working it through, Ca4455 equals 1.5 A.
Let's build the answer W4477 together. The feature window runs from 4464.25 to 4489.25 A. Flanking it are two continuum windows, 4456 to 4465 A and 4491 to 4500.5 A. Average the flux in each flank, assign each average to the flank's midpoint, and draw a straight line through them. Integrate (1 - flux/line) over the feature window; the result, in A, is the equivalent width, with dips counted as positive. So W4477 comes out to -2.0 A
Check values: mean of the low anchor 19.8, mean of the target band 24.2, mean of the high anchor 25.5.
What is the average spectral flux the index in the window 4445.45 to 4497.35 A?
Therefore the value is 23.5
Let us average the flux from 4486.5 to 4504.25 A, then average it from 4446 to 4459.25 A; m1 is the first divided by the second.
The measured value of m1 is 1.2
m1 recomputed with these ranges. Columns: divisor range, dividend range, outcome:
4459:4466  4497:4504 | 1.25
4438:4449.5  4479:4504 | 1.13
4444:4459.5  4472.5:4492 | 1.15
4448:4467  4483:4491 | 1.18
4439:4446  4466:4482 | 1.11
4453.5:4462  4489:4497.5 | 1.32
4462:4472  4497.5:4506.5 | 1.14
